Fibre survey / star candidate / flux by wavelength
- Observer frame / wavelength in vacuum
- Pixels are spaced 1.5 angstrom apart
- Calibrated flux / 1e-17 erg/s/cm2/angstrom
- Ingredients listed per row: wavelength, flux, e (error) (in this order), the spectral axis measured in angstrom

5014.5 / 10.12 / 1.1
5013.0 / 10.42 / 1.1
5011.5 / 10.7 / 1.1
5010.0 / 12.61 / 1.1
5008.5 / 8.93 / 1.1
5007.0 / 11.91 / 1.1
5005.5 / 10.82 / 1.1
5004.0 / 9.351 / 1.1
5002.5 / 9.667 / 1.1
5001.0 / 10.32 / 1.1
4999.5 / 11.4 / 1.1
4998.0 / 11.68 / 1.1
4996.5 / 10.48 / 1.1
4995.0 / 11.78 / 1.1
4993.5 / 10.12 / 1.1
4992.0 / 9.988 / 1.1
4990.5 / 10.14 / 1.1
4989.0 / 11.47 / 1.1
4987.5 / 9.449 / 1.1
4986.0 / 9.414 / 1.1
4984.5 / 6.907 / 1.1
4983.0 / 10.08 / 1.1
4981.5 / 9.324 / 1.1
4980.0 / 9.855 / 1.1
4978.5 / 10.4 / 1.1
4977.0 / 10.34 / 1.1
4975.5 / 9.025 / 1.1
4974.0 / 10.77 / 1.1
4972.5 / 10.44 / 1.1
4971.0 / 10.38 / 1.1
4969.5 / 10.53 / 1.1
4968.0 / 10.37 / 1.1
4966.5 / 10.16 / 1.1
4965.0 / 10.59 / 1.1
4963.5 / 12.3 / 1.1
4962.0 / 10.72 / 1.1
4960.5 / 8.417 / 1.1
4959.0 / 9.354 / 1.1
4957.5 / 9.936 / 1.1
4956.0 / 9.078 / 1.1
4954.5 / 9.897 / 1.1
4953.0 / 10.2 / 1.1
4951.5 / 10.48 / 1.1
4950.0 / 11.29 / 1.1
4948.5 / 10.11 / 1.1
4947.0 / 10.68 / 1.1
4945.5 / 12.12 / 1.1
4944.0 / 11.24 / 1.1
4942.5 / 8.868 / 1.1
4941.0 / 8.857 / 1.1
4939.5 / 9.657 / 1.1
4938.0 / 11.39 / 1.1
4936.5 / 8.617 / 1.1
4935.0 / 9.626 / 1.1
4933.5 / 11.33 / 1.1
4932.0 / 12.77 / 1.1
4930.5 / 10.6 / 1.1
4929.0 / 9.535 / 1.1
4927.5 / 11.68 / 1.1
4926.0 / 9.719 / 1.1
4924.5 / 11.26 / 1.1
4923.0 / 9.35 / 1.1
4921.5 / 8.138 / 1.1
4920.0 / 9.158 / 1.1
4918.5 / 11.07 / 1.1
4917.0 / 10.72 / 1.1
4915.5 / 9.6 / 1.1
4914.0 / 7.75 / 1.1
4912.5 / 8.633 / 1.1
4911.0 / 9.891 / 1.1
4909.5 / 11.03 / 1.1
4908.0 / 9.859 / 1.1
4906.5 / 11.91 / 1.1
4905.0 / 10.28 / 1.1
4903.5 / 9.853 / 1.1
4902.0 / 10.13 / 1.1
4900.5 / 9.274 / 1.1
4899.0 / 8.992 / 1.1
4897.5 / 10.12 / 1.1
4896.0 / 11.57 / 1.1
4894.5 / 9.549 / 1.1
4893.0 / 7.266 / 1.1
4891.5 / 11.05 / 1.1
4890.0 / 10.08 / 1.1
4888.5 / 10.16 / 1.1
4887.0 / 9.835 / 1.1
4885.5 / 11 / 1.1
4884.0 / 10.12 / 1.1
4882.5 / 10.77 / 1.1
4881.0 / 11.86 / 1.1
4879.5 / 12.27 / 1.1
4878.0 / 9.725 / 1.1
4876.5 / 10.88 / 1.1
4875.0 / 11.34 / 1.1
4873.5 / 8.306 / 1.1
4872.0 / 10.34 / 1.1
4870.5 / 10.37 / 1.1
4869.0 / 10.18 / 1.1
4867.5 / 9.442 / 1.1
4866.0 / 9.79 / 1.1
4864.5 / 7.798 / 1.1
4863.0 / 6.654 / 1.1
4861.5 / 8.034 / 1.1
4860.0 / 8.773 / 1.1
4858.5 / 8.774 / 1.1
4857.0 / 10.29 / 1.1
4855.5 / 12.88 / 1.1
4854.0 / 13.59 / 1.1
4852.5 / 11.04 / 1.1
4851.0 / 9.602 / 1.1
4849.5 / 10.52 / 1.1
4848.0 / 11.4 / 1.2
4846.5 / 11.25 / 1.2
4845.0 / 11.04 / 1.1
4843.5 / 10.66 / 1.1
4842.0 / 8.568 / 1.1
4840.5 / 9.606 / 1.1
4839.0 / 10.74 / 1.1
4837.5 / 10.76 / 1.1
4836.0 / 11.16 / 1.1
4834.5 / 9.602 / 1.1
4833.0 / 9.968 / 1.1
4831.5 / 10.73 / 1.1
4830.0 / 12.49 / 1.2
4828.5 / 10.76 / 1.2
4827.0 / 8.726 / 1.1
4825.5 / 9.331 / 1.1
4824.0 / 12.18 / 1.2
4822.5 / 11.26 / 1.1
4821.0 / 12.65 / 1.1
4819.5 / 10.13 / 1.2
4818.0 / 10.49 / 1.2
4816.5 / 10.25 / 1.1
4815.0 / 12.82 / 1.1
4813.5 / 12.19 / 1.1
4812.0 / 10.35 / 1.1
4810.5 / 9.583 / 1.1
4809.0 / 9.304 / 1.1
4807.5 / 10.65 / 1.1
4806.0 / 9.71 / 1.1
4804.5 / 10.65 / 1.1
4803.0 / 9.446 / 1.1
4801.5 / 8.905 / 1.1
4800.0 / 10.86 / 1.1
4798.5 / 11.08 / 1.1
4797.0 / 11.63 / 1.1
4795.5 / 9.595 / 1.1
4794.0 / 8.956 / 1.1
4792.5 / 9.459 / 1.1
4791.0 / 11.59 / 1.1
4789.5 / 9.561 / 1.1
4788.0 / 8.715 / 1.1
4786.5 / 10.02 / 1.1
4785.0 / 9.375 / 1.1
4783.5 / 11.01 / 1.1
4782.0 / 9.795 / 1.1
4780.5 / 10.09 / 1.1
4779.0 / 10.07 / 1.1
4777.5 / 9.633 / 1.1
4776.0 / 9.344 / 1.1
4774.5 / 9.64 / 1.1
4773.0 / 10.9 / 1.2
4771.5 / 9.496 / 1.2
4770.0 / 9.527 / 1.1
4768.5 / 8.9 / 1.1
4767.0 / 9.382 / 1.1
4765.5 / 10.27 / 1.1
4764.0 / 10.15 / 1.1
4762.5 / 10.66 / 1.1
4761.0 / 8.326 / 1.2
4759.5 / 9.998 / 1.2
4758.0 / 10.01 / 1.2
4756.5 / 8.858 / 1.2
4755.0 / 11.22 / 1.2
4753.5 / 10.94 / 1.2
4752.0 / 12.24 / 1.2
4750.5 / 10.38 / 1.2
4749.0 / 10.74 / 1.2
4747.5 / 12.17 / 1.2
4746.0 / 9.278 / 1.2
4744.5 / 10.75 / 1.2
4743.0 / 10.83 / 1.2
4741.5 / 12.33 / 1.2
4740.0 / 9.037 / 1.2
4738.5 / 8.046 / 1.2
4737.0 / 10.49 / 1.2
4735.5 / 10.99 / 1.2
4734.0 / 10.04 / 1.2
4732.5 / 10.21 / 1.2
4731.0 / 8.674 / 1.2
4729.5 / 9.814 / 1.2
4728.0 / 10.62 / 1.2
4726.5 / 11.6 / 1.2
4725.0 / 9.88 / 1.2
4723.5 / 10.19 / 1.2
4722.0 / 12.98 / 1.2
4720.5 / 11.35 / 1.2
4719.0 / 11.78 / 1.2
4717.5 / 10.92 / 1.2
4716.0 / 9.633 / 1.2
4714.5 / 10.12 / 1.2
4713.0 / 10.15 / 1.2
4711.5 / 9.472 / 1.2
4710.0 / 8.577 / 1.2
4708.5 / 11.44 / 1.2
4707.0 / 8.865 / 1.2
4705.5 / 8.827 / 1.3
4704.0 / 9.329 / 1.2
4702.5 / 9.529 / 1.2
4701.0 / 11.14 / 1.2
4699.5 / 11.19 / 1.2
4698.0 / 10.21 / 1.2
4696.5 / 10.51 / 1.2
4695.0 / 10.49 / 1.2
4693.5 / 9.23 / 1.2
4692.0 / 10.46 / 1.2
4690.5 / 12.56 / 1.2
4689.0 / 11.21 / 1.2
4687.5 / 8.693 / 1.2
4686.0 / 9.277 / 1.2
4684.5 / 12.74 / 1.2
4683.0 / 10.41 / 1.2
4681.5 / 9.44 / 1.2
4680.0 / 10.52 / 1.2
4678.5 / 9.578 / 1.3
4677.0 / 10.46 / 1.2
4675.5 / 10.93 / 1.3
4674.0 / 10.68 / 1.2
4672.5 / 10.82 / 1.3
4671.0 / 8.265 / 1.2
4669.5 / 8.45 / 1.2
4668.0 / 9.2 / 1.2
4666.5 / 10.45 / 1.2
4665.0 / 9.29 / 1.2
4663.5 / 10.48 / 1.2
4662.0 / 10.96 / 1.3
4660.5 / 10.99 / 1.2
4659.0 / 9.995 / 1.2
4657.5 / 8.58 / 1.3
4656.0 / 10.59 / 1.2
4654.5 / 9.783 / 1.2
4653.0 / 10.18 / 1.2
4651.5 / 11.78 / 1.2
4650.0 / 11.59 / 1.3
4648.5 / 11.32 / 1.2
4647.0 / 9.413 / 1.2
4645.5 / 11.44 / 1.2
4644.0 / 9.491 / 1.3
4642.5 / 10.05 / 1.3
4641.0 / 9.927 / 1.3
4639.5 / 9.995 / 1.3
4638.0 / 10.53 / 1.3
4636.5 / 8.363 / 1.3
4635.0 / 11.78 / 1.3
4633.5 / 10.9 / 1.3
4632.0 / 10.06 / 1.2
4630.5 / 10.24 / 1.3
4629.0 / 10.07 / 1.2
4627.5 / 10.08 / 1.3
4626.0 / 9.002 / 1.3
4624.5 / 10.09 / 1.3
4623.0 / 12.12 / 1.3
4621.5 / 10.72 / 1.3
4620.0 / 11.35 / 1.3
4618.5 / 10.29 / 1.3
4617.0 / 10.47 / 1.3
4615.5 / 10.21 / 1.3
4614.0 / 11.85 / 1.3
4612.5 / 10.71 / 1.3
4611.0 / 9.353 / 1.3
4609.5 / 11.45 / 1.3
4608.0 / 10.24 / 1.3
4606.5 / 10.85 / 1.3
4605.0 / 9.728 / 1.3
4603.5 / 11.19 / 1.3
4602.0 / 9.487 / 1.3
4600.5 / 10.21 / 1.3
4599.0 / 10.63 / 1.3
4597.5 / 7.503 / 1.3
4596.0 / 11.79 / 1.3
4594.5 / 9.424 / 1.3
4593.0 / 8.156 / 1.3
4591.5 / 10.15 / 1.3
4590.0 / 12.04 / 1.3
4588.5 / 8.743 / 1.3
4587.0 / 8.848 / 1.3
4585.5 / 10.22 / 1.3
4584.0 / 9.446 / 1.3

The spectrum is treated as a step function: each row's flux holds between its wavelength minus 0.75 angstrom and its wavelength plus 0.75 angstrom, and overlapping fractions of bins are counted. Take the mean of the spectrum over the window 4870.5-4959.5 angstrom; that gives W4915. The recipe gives 10.2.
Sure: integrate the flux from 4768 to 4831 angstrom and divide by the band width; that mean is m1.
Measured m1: 10.3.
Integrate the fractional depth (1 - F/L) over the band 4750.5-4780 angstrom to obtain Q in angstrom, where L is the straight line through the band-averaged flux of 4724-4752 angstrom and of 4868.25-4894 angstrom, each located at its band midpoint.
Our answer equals 1.1 angstrom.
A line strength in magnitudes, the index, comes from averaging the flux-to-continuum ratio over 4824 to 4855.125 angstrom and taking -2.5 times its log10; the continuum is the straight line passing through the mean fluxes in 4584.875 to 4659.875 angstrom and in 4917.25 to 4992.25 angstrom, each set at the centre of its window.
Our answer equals -0.05 mag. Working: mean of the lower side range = 10.3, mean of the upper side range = 10.1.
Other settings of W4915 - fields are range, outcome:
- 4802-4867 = 10.4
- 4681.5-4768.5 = 10.3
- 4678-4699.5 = 10.4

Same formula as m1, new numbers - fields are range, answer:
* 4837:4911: 10.2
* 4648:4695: 10.3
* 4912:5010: 10.2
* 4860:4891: 9.93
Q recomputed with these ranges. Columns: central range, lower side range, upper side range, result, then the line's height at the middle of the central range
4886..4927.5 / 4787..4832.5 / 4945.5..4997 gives 1.5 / 10.3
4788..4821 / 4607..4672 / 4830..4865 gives -0.4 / 10.2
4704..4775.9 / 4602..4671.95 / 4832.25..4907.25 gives 0.2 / 10.2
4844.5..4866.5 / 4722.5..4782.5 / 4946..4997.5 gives 0.1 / 10.2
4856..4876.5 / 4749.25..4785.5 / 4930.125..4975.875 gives 1.7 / 10.2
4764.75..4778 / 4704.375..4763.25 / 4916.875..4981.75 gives 0.8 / 10.3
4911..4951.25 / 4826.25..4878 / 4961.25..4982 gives 0.7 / 10.3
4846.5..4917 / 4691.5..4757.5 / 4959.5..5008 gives 1.5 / 10.3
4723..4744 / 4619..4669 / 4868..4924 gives 0.1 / 10.2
